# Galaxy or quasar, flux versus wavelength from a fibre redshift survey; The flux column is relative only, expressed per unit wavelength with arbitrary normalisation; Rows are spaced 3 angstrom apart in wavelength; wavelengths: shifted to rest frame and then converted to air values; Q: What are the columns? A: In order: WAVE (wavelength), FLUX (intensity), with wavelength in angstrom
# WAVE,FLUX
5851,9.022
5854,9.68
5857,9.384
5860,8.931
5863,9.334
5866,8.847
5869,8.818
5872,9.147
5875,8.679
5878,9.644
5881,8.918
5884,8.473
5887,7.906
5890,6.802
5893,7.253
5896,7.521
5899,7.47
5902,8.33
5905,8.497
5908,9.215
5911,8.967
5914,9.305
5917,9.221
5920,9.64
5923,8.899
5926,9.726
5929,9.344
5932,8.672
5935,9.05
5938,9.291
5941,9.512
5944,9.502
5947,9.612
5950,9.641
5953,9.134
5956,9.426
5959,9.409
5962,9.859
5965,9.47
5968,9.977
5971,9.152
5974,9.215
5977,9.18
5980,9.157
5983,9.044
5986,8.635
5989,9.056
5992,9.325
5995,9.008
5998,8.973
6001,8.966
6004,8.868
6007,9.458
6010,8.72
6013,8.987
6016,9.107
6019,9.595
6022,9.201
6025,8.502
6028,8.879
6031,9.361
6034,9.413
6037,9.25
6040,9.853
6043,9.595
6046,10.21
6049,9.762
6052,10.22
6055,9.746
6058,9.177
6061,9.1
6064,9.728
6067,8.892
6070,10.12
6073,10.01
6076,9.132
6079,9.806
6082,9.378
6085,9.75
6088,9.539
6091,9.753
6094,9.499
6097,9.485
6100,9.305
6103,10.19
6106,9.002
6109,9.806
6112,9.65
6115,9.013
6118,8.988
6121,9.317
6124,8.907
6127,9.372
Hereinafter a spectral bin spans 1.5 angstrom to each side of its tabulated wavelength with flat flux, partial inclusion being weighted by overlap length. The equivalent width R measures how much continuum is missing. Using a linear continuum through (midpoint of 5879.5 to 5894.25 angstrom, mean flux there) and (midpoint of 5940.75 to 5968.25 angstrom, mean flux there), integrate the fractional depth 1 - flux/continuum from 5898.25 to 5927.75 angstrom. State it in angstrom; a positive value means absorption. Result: -1.5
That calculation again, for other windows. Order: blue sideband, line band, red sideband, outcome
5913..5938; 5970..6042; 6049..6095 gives 2.4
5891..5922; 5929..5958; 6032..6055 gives -1.5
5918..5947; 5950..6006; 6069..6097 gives 1.1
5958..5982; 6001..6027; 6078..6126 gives 1.1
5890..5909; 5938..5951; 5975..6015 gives -1.7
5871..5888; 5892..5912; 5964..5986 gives 1.7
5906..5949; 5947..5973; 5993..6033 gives -0.9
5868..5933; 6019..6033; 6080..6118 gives 0.2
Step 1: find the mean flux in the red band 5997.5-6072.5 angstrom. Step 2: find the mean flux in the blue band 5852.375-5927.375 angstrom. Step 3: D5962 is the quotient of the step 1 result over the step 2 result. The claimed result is 1.07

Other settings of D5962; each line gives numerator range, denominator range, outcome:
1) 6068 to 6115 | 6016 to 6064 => 1.02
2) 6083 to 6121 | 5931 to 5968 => 1.01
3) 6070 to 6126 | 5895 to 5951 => 1.05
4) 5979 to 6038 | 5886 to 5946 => 1.04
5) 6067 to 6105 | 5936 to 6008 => 1.04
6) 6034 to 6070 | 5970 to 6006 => 1.06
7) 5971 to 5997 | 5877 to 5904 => 1.13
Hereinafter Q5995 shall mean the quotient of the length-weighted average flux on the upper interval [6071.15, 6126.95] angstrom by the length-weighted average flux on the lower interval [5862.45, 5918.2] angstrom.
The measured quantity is 1.1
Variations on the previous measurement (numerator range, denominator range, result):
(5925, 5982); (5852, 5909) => 1.09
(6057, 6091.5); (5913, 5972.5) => 1.01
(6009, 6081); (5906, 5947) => 1.02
